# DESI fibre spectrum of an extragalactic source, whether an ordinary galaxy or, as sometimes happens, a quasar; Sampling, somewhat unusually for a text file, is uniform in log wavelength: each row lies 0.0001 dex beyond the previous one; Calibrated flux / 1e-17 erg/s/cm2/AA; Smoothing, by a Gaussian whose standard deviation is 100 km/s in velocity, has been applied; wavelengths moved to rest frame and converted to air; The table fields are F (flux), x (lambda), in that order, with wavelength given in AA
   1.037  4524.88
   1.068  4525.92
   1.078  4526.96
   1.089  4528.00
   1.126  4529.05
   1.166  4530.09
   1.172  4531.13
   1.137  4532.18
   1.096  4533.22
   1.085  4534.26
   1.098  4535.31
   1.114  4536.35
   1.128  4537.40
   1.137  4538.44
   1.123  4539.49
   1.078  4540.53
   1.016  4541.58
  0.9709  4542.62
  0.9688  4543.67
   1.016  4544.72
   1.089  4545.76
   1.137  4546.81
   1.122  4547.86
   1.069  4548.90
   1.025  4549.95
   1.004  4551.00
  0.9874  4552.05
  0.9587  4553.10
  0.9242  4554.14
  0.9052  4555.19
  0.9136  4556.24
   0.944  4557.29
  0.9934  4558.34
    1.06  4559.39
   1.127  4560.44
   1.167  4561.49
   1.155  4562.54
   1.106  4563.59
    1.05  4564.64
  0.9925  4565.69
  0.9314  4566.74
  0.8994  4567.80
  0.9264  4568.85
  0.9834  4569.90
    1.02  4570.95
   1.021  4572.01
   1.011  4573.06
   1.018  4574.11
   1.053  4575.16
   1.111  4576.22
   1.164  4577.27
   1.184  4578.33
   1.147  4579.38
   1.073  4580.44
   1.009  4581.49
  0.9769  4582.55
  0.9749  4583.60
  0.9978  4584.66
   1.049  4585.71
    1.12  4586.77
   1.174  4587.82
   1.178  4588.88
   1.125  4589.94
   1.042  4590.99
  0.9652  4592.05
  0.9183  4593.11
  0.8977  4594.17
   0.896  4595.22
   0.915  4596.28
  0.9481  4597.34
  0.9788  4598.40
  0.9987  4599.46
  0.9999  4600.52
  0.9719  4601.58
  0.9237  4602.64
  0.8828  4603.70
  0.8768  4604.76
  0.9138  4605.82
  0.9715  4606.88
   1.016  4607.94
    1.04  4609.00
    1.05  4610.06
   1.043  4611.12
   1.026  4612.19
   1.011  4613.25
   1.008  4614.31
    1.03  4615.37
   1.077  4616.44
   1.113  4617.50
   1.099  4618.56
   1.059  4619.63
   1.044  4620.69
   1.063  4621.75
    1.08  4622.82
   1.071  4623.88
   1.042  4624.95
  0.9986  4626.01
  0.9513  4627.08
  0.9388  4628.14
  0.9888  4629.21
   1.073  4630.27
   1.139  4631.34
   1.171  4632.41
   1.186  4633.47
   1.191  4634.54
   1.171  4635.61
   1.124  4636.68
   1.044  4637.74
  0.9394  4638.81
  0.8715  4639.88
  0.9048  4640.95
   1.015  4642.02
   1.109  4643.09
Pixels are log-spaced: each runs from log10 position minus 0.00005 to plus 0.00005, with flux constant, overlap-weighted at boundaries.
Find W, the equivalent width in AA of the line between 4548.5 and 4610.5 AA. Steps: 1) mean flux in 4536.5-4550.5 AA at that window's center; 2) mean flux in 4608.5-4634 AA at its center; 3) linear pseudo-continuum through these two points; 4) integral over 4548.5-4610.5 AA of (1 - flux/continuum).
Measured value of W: 2.9 AA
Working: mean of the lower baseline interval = 1.07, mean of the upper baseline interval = 1.05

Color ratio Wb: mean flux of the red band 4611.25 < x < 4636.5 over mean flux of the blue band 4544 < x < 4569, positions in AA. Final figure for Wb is 1.0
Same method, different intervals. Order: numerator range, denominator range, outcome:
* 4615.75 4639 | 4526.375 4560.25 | 1.02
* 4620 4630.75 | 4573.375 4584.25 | 0.96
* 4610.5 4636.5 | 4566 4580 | 1.03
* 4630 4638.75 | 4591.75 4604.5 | 1.20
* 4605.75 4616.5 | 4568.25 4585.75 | 0.98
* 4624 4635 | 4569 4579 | 1.01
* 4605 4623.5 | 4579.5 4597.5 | 1.02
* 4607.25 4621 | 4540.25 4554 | 1.02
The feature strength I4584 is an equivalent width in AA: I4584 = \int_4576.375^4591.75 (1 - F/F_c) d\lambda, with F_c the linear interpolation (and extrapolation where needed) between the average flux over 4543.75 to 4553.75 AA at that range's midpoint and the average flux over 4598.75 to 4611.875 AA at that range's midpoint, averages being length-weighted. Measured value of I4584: -1.3 AA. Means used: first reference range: 1.04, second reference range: 0.975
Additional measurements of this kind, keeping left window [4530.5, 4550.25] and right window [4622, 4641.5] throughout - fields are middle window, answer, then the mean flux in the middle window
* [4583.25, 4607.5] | 1.72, 0.988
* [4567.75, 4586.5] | 0.55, 1.04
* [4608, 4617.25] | 0.17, 1.04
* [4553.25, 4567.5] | 0.79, 1.02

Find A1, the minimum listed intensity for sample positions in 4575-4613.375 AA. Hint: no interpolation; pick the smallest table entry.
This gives 0.8768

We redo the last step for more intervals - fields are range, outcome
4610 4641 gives 0.8715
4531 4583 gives 0.8994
